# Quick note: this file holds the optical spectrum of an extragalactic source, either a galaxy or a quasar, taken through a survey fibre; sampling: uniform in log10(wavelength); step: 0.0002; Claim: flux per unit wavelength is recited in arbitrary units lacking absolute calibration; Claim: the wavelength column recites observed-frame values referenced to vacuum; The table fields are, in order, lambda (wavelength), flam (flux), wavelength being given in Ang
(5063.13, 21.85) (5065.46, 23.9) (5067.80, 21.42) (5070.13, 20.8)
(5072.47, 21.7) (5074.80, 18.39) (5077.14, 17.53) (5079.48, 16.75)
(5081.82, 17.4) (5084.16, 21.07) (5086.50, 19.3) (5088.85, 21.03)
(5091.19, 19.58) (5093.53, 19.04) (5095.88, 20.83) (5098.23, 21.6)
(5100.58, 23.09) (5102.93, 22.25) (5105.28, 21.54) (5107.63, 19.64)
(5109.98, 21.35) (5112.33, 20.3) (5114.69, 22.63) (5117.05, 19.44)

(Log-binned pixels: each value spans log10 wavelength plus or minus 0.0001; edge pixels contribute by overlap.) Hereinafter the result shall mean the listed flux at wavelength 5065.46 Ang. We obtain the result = 23.9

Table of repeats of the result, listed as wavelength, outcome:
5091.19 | 19.58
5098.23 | 21.6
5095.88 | 20.83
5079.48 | 16.75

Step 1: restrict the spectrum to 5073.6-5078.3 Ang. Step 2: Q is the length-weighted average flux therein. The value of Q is 18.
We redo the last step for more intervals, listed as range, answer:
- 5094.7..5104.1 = 21.9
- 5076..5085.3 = 18.2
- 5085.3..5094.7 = 19.8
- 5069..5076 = 20.3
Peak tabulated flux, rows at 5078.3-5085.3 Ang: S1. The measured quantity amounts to 21.07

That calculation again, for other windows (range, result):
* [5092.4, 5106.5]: 23.09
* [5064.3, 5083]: 23.9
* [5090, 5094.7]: 19.58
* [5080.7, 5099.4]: 21.6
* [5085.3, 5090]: 21.03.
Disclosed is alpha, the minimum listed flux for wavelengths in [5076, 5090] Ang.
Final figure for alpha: 16.75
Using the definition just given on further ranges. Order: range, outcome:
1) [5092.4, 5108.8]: 19.04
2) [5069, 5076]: 18.39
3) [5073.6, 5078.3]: 17.53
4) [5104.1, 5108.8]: 19.64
